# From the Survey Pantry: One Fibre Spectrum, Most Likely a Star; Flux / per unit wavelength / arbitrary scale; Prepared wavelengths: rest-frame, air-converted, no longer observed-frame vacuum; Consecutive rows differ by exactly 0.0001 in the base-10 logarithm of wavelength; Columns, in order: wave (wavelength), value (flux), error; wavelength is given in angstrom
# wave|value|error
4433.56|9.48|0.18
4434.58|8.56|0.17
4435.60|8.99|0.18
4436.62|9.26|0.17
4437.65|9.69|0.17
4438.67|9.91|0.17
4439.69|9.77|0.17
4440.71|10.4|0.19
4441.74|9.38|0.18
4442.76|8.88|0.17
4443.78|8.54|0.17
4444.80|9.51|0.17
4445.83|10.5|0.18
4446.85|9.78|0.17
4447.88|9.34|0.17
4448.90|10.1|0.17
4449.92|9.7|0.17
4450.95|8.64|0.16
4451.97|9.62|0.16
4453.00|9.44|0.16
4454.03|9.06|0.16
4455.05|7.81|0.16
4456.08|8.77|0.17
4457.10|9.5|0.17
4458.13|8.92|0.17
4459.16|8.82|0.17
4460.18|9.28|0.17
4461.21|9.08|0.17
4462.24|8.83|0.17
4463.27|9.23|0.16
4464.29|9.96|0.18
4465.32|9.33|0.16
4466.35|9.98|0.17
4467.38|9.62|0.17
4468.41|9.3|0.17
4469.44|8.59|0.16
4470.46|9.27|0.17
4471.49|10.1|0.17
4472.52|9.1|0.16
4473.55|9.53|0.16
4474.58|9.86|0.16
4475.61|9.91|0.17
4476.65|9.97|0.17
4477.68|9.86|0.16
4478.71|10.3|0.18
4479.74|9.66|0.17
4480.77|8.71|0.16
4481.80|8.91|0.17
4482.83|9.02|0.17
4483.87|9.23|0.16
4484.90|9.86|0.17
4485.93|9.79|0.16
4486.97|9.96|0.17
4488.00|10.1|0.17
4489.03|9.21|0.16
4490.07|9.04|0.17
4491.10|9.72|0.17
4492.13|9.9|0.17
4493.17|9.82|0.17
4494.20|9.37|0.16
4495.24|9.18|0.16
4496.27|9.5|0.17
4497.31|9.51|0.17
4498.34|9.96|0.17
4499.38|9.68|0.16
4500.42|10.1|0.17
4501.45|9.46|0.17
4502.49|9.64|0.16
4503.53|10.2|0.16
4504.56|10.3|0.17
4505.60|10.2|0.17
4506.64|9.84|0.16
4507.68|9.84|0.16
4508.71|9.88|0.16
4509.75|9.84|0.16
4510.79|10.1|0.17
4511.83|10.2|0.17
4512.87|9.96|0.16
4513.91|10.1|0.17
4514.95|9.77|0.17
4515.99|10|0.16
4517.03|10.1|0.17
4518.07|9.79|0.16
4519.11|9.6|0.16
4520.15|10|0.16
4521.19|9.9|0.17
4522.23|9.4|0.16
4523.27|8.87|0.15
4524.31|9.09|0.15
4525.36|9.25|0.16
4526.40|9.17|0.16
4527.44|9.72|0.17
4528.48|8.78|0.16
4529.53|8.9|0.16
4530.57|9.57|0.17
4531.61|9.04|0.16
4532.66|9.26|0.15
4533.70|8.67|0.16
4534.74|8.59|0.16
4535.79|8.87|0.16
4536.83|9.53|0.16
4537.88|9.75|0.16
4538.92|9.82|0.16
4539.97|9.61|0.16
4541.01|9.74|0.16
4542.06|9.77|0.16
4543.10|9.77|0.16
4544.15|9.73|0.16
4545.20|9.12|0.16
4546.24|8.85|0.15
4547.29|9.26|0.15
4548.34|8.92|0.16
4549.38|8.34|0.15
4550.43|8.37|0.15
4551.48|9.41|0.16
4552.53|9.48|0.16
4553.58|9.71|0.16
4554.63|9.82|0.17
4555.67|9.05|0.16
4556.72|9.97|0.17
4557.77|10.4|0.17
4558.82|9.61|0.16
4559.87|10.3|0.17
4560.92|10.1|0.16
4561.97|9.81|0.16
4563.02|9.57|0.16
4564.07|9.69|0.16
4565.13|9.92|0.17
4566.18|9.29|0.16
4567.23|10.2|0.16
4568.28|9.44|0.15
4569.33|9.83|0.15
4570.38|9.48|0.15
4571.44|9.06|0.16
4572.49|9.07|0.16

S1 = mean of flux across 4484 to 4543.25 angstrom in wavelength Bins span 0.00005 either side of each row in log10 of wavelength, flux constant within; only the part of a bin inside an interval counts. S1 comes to 9.62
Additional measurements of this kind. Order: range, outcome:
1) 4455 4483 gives 9.36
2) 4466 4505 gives 9.61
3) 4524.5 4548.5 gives 9.29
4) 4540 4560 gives 9.44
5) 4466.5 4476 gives 9.49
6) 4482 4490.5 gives 9.5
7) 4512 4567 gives 9.49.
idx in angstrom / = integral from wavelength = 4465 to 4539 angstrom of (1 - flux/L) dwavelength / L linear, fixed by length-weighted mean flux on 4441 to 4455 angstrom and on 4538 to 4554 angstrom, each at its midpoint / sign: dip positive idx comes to -1.8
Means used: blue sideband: 9.38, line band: 9.58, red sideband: 9.33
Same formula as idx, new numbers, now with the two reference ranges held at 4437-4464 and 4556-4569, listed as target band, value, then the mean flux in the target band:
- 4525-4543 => 0.8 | 9.31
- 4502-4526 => -0.5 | 9.82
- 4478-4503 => -0.1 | 9.57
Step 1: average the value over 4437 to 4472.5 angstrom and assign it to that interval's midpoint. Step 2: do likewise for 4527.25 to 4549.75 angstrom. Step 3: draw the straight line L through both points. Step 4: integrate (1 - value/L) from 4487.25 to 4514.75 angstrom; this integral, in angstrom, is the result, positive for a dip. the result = -1.4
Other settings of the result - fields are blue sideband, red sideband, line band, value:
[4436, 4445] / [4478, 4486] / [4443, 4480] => 0.19 angstrom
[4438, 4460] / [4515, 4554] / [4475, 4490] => -0.38 angstrom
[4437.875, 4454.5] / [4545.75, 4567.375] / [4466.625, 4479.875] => -0.13 angstrom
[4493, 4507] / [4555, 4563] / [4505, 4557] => 1.80 angstrom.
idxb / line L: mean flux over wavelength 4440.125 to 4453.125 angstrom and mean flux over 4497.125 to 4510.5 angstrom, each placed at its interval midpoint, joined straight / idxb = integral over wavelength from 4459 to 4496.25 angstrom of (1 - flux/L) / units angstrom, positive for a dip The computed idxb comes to 0.9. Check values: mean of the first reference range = 9.53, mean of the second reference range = 9.9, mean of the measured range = 9.49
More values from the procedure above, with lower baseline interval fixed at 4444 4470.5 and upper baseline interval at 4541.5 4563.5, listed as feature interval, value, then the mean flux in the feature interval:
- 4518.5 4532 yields 0.1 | 9.34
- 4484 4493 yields -0.3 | 9.68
